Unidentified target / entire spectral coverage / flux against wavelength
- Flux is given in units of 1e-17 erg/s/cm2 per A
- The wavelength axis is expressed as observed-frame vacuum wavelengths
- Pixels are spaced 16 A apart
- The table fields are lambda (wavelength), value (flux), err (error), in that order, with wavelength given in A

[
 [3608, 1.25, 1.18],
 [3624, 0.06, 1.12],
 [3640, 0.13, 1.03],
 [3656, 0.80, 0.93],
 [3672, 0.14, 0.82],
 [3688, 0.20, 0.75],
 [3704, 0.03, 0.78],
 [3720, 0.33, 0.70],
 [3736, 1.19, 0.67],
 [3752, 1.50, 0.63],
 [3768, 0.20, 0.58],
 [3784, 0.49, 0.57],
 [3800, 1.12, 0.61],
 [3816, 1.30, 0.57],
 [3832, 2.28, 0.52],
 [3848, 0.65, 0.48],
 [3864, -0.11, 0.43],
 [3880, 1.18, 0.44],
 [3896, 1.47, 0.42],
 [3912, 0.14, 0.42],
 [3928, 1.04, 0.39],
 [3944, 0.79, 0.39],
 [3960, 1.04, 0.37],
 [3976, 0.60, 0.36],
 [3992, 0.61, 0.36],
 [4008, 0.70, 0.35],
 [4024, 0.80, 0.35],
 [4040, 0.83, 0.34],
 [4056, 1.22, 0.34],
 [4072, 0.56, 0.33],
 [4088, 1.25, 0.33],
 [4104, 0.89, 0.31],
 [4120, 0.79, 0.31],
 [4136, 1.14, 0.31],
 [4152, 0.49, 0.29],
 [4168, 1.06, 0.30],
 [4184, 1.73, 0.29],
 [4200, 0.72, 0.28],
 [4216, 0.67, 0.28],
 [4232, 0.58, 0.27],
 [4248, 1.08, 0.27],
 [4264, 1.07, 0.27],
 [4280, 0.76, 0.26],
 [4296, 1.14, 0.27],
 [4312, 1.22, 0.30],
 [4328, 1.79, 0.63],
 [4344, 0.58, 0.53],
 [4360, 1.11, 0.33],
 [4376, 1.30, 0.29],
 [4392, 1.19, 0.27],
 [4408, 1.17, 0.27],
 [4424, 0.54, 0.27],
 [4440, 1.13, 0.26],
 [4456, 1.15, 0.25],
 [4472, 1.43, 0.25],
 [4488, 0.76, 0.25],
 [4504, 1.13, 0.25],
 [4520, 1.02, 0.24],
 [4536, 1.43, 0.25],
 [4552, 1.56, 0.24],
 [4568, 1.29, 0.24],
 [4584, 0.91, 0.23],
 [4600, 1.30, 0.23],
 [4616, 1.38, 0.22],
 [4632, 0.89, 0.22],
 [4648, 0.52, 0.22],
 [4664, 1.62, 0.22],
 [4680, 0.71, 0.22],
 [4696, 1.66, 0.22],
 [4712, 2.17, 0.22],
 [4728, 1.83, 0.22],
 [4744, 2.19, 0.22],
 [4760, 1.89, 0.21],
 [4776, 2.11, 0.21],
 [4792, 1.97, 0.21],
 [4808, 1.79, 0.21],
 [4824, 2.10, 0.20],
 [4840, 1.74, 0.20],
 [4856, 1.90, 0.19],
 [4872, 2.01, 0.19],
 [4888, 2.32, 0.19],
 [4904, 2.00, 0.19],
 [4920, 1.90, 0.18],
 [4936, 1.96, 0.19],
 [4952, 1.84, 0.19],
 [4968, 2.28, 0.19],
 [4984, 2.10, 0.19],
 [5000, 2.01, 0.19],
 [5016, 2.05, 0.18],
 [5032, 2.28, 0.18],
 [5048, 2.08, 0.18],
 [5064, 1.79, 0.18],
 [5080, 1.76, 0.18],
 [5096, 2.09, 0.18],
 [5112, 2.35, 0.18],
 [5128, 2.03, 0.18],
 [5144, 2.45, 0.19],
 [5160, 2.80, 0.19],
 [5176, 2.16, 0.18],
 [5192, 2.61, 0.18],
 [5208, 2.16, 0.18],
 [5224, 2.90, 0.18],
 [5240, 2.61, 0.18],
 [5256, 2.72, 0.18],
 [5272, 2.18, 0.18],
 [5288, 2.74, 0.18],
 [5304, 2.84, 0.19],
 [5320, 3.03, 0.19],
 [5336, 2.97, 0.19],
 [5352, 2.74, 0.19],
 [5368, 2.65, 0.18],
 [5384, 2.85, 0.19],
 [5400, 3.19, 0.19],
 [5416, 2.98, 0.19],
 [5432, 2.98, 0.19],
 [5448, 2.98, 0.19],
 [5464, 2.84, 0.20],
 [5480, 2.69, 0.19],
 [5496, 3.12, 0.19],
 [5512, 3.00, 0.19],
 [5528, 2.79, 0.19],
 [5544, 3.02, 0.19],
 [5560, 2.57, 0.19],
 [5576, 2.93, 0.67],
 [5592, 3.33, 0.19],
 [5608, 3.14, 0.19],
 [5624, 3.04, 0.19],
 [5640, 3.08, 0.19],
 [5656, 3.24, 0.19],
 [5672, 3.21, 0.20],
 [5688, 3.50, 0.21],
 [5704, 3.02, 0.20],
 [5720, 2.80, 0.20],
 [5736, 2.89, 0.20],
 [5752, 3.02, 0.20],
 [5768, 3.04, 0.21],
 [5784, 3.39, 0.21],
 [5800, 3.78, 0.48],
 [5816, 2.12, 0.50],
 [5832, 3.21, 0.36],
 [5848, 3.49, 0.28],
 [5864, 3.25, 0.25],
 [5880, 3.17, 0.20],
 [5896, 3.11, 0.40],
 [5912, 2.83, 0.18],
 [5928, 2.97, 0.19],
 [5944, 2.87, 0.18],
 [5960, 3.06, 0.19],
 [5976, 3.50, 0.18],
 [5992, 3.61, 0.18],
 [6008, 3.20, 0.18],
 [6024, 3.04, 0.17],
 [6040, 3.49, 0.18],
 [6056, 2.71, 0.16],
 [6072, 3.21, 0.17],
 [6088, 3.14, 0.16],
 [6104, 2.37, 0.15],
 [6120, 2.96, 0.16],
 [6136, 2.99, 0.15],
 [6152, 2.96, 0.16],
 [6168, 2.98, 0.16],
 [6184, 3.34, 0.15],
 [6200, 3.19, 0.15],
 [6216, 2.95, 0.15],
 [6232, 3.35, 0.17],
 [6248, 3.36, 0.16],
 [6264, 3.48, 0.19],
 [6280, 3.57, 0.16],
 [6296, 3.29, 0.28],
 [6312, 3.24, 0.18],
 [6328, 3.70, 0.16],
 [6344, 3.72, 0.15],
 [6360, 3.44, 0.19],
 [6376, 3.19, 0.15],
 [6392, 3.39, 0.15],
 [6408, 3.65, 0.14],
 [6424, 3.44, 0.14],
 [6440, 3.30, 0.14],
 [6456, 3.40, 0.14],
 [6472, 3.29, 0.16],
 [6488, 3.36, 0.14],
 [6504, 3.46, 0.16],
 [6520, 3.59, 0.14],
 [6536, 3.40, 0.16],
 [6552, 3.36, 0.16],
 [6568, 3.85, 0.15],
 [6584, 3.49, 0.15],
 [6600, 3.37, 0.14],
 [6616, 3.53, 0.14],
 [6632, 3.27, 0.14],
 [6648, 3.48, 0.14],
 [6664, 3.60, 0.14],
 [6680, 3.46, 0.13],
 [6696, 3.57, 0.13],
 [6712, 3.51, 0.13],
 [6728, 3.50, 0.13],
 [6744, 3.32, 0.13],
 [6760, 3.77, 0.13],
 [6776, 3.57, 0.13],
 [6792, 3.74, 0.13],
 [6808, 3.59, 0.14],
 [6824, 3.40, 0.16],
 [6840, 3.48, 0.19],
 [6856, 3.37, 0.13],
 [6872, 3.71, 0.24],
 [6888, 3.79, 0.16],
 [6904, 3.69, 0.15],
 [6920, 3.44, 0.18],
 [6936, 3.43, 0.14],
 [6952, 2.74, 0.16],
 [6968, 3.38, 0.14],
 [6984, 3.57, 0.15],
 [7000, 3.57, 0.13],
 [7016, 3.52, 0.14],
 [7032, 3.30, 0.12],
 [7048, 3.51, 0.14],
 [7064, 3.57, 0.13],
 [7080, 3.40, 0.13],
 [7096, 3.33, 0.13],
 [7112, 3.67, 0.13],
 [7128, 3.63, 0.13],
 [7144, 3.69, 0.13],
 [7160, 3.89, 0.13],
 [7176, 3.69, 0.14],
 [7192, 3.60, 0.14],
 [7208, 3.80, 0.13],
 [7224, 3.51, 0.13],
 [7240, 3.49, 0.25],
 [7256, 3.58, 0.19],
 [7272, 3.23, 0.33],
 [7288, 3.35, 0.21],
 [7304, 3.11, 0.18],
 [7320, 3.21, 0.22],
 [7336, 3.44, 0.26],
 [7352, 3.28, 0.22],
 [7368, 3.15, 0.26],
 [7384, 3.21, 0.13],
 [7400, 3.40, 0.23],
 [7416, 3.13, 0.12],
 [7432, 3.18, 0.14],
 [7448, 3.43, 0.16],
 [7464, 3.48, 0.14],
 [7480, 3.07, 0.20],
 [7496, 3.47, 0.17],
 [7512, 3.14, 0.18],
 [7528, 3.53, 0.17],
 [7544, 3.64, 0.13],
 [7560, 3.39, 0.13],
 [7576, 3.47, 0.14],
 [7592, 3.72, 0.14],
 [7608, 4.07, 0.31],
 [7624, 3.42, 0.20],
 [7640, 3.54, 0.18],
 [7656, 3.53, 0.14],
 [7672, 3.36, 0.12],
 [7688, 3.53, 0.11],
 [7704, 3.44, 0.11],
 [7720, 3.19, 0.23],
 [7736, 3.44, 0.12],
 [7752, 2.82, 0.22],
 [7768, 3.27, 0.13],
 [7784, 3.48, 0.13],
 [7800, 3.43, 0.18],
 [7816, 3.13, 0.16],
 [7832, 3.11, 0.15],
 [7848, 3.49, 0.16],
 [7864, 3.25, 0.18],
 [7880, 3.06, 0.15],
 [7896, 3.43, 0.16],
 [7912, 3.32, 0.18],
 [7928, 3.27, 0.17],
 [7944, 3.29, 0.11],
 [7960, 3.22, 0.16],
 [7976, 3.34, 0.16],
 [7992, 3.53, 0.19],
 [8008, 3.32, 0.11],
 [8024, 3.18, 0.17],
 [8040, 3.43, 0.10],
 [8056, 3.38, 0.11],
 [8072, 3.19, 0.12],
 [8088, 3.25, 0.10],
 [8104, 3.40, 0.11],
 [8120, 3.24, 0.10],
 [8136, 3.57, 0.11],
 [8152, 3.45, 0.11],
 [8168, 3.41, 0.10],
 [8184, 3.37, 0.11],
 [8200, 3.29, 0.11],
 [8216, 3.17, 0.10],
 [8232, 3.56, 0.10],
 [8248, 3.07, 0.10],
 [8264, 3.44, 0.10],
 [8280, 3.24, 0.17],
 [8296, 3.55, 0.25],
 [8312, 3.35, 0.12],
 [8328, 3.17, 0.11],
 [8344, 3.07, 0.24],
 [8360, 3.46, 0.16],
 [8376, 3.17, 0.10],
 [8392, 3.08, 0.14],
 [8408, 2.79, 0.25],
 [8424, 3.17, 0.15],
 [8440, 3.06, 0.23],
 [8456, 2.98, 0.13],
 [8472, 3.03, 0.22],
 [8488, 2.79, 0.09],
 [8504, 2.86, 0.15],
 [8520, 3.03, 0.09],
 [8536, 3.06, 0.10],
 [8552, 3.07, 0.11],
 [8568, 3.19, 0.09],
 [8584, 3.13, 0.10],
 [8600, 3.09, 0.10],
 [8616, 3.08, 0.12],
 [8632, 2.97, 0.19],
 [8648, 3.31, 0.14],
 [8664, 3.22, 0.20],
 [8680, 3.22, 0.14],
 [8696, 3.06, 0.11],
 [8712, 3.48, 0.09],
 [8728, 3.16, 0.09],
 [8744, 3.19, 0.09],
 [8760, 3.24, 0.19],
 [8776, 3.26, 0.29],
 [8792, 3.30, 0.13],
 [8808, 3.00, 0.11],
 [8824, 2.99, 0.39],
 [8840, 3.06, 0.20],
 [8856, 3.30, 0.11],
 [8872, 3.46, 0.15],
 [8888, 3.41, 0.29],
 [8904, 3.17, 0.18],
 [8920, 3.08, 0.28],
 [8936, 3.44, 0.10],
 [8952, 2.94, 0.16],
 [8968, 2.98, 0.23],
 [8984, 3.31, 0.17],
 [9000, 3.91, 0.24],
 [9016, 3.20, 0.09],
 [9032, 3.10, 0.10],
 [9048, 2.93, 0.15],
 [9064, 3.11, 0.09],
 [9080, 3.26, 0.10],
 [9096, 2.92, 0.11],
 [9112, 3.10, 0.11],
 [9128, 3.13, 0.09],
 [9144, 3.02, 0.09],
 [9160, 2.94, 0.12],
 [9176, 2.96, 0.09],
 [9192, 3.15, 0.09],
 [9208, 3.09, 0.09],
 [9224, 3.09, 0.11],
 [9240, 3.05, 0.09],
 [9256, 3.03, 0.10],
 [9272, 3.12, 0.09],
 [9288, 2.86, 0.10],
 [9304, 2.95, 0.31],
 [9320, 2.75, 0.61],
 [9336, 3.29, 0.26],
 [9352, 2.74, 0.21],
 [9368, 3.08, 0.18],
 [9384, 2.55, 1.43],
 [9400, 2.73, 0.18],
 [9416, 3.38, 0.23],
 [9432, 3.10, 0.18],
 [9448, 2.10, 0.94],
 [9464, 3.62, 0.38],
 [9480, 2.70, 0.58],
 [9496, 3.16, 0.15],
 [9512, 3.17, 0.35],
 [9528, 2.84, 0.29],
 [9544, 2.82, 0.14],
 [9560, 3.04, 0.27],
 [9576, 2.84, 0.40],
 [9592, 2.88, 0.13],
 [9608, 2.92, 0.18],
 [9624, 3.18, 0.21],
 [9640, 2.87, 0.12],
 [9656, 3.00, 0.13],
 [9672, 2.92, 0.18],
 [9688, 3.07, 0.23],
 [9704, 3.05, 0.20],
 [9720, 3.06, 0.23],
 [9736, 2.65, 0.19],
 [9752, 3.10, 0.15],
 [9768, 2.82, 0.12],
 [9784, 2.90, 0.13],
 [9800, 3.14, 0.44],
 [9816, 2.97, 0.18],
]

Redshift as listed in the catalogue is 0.180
